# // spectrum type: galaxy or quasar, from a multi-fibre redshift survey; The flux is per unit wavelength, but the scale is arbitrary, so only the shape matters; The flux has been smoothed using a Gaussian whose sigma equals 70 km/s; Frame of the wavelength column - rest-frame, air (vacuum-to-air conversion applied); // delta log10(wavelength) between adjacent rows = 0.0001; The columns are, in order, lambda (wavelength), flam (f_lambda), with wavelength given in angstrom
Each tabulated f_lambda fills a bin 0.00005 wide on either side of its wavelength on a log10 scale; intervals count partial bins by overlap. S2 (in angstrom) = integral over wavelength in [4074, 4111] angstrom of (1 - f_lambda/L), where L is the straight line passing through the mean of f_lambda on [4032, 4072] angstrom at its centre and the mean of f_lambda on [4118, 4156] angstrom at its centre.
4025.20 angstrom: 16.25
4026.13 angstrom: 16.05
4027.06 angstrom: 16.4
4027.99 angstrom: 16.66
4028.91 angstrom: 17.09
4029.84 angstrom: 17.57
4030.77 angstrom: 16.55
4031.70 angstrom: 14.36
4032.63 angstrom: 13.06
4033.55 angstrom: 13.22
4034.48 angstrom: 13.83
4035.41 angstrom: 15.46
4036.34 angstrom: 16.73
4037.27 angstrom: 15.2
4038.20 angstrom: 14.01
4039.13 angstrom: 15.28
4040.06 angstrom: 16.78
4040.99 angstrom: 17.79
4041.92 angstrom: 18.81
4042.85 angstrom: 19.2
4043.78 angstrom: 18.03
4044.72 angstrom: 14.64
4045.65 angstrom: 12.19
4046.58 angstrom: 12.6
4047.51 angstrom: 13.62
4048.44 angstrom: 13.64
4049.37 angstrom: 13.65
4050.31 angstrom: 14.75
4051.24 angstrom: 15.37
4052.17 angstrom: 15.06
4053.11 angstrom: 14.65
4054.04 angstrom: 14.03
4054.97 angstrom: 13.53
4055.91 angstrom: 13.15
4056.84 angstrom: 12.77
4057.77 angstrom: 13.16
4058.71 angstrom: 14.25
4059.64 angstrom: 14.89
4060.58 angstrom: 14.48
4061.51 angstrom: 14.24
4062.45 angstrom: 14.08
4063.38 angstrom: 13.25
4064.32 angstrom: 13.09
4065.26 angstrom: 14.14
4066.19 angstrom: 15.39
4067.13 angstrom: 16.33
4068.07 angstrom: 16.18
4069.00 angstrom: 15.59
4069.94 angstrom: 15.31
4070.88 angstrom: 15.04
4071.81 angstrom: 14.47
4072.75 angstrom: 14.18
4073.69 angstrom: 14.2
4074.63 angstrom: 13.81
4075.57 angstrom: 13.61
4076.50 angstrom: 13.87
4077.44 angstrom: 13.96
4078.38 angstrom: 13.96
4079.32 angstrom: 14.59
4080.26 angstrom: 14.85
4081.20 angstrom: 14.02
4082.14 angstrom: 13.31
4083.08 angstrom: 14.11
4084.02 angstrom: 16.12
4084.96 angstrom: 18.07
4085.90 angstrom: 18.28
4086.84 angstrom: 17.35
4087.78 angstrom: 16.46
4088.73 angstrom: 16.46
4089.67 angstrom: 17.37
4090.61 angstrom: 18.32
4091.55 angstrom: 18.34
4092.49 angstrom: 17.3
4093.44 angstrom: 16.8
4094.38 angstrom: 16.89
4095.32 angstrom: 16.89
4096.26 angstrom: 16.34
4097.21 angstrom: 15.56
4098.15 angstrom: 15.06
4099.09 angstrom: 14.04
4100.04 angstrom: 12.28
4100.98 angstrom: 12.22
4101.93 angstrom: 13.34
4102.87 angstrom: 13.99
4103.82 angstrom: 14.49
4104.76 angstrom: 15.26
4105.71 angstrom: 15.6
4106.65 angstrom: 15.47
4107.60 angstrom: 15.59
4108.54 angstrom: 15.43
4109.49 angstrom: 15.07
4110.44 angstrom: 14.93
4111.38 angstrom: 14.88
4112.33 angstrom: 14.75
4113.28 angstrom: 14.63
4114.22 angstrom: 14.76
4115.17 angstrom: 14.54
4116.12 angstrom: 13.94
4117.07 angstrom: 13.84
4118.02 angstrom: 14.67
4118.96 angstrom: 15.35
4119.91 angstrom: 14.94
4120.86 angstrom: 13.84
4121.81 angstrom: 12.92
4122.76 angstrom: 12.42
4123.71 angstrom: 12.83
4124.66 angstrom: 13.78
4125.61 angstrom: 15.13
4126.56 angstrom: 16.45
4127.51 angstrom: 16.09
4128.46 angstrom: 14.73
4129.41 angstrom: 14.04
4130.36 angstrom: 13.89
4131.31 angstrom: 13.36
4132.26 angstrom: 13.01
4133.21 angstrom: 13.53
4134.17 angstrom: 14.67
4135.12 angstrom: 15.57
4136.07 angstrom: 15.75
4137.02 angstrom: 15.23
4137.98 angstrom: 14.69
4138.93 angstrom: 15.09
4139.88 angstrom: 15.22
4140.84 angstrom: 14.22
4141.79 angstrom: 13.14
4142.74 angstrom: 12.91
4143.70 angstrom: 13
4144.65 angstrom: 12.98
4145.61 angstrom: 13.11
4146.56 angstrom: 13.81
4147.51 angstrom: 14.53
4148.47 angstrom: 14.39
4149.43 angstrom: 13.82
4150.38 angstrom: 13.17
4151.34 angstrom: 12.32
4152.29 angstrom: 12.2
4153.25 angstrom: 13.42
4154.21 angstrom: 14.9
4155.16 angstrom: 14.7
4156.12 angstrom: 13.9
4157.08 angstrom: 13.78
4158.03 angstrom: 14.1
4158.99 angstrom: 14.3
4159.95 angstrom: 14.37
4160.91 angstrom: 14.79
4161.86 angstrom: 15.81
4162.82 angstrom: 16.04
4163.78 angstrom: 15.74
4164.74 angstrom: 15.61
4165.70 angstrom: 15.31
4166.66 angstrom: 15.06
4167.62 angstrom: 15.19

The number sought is -2.36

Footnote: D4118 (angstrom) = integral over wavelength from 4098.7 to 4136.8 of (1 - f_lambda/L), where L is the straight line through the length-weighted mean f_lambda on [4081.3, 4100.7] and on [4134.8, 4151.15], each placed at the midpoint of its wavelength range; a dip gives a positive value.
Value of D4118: 1.7 angstrom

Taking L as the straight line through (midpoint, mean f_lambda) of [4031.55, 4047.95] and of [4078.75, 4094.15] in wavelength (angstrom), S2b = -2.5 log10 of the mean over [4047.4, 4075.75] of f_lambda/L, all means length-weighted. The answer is 0.10 mag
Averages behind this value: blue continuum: 15.3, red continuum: 16.3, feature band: 14.3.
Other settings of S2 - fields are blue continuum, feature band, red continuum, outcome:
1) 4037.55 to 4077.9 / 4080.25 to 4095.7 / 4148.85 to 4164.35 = -2.2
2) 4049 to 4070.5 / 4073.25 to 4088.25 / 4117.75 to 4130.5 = -0.7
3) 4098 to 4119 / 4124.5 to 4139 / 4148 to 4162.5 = -0.4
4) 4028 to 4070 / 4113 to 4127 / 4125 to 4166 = 0.2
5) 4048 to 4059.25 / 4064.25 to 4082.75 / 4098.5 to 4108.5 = -0.5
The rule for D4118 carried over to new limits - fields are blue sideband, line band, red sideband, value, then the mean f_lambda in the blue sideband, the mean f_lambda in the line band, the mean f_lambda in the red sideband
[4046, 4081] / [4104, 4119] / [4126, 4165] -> -0.65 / 14.3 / 14.9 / 14.3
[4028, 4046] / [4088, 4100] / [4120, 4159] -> -1.31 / 15.8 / 16.4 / 14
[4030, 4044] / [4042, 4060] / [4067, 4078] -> 1.10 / 15.9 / 14.5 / 14.7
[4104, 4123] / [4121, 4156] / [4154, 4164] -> 1.63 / 14.7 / 14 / 14.7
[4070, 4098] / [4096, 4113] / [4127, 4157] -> 0.48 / 15.7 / 14.7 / 14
